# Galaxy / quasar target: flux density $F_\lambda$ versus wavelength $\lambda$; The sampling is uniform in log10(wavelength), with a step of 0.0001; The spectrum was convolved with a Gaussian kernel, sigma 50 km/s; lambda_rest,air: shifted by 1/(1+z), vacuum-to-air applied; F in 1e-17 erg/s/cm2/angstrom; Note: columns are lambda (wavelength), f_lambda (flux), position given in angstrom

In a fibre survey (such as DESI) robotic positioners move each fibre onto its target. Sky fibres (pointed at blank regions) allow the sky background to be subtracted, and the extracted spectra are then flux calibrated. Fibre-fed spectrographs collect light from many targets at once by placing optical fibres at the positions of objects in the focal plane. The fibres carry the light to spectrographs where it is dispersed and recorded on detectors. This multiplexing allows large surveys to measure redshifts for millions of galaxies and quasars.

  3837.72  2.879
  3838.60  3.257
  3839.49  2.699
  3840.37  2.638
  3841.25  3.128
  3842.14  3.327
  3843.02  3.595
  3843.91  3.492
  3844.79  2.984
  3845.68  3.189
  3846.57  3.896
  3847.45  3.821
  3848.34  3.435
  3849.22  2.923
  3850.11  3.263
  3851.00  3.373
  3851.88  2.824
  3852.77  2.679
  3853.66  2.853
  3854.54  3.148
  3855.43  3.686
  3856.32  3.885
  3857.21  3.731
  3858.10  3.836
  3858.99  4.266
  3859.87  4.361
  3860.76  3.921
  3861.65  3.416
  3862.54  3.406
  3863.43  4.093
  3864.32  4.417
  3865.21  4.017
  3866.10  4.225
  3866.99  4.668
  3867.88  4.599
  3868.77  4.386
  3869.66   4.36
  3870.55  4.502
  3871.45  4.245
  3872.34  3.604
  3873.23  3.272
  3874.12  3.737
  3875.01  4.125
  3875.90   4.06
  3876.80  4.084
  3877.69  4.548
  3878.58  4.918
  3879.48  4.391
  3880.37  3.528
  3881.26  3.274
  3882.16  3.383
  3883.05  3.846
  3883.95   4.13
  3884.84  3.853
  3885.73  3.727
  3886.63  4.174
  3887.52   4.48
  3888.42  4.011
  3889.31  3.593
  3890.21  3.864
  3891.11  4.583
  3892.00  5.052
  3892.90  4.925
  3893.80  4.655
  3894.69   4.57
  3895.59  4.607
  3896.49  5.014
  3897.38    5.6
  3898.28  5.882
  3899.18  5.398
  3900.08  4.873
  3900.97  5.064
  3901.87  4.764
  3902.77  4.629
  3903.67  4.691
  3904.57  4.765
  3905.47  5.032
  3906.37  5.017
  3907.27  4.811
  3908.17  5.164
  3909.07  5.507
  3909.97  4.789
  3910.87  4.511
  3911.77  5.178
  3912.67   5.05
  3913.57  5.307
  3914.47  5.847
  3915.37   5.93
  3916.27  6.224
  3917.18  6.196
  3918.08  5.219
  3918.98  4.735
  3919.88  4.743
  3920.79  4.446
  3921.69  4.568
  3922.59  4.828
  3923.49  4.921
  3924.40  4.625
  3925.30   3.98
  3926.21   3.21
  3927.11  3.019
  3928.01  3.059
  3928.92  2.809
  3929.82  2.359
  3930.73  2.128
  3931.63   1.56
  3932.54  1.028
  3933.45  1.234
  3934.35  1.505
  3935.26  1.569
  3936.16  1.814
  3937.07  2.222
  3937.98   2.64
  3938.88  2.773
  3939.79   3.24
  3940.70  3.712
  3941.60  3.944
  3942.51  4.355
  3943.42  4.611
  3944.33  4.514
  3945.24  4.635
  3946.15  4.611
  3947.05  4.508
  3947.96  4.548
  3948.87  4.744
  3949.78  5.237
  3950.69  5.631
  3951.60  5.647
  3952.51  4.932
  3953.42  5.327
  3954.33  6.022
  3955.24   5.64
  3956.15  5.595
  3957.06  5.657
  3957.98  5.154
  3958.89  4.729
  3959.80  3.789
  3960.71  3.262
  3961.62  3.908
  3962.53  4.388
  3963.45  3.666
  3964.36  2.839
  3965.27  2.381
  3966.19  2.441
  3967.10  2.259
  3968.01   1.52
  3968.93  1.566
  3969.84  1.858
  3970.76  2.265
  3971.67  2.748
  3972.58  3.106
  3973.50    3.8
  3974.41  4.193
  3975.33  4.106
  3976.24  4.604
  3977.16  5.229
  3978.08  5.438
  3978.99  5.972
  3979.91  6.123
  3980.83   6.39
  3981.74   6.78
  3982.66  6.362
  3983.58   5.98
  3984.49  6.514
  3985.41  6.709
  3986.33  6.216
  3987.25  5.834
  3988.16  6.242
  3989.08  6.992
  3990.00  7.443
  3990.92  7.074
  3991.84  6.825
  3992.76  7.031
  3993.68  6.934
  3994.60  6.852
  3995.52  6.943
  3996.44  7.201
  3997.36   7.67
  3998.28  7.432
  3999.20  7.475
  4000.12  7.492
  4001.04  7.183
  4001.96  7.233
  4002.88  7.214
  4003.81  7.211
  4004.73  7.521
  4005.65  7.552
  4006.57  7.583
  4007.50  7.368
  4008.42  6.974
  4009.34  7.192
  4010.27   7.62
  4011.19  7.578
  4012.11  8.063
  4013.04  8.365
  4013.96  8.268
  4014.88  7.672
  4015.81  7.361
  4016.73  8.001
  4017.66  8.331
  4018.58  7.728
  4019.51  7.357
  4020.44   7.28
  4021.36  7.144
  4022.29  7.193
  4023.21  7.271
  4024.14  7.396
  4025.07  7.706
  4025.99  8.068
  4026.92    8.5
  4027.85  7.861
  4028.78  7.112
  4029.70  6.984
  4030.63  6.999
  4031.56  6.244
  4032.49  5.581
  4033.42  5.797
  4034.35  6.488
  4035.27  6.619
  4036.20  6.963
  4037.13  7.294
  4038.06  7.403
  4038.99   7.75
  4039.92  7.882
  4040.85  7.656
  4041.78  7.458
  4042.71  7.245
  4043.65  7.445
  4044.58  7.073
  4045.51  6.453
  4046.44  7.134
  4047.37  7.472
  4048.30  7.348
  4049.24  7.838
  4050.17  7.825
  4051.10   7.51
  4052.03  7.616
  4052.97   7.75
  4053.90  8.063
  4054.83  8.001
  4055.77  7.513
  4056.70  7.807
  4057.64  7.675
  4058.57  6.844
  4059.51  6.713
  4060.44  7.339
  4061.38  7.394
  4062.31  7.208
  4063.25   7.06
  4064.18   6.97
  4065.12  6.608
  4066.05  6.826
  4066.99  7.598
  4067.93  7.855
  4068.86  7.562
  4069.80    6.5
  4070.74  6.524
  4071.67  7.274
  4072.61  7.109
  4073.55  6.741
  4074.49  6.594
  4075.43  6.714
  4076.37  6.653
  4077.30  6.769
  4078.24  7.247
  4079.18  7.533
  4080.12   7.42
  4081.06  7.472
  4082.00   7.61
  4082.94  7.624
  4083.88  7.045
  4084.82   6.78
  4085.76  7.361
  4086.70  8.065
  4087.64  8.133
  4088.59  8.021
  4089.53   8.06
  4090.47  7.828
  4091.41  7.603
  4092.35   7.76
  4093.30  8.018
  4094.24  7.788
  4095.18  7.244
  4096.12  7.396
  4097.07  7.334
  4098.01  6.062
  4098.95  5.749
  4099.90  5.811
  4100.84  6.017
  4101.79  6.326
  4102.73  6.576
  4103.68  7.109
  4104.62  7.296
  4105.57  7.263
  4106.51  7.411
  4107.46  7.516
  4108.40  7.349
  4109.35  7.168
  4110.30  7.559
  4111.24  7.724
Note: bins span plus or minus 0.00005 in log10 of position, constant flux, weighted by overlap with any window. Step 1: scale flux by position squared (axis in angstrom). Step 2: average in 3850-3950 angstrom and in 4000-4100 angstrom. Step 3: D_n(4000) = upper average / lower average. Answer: 1.9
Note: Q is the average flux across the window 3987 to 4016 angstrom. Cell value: 7.31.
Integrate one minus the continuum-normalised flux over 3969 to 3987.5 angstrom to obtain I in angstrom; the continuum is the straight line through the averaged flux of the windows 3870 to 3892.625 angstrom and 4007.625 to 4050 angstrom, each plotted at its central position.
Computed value 3.9 angstrom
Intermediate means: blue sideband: 4.05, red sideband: 7.36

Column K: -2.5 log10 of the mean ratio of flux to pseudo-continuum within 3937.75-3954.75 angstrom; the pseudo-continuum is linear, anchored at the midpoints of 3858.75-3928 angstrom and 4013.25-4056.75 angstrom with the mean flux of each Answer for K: 0.23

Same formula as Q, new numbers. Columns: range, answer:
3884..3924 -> 4.88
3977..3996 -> 6.49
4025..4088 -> 7.25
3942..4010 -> 5.43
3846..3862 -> 3.52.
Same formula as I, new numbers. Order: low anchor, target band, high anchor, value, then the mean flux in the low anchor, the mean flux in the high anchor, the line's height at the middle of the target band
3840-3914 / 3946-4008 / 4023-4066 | 6.5 angstrom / 4.16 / 7.28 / 6.02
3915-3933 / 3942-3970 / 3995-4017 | 5.5 angstrom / 3.97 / 7.5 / 5.35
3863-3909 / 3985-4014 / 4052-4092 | -4.7 angstrom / 4.43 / 7.33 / 6.2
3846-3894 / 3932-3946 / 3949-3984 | 4.3 angstrom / 3.92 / 4.38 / 4.25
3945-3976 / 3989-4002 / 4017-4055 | -3.8 angstrom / 4.02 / 7.34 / 5.56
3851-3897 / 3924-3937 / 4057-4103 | 6.6 angstrom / 4.03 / 7.16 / 4.89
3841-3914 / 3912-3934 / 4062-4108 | 3.5 angstrom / 4.18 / 7.16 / 4.83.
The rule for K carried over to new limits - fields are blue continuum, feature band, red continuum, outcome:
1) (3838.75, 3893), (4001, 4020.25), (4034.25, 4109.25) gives -0.21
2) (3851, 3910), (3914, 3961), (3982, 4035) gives 0.33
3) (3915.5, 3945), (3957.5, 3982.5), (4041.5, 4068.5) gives 0.22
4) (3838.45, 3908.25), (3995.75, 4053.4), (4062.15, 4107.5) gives -0.18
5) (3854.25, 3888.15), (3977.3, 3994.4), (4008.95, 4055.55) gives -0.01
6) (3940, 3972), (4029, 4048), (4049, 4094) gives -0.09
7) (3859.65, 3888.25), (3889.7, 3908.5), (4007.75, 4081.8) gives -0.08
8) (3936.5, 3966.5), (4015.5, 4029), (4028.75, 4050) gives -0.17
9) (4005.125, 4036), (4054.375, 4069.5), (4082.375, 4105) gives 0.00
